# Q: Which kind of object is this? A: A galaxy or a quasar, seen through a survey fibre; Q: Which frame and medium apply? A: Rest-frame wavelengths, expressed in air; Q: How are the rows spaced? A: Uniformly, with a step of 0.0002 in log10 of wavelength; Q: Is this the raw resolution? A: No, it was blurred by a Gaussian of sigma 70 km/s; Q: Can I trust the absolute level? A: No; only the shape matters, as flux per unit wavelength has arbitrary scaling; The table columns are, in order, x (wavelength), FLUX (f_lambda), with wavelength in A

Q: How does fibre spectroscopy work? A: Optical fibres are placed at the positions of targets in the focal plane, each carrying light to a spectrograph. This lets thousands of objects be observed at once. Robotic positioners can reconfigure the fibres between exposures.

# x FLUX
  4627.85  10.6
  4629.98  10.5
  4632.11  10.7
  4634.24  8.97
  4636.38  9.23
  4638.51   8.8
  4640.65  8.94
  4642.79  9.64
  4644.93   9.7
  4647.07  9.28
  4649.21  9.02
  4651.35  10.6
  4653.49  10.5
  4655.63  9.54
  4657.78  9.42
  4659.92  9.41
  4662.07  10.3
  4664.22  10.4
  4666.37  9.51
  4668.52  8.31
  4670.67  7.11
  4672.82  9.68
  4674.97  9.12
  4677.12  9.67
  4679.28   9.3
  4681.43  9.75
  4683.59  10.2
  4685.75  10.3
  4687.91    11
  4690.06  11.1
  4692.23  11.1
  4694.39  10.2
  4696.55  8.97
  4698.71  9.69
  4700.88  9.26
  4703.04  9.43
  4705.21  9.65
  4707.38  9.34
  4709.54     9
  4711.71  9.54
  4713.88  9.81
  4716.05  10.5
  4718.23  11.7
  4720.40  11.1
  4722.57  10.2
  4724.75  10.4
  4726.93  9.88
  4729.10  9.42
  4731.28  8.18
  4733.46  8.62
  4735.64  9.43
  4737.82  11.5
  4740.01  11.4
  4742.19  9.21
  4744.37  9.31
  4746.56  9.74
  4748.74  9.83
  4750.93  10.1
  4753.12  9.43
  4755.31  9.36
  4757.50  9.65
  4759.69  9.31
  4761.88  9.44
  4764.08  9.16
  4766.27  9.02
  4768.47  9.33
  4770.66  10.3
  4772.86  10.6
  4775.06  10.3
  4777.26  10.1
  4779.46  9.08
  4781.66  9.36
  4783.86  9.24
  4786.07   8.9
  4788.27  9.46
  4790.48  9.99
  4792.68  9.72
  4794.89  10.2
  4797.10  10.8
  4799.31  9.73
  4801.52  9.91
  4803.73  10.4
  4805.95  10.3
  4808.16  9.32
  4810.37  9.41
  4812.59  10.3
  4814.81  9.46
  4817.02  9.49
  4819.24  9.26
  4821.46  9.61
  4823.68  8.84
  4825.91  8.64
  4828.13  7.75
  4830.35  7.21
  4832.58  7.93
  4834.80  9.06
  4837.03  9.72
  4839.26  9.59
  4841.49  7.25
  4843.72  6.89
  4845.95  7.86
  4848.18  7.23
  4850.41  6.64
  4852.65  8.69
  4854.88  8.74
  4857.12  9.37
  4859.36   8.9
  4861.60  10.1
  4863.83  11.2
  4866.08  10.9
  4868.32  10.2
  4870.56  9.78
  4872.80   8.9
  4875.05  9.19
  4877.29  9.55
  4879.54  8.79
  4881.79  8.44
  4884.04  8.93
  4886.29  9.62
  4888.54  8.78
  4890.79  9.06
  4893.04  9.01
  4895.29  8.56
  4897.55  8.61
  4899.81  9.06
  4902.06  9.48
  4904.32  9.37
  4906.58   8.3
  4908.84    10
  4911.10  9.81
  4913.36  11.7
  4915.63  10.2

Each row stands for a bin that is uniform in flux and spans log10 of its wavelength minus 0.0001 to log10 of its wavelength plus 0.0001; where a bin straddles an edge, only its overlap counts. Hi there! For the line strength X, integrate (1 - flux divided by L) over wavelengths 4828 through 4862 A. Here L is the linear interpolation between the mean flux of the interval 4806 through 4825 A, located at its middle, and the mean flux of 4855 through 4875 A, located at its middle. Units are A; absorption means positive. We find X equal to 4.9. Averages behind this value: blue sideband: 9.5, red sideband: 9.82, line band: 8.29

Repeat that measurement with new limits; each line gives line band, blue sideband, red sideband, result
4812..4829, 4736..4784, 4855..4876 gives 1.1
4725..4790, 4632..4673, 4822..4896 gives -3.6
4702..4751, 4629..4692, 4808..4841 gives -2.5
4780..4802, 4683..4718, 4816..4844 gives -1.7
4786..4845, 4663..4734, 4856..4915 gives 2.1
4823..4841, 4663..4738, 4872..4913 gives 1.5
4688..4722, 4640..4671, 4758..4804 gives -1.7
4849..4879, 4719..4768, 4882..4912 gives -0.4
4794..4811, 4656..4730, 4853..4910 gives -0.9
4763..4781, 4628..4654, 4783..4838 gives -0.5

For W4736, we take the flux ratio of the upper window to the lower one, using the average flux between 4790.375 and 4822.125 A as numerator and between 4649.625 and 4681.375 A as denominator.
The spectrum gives 1.04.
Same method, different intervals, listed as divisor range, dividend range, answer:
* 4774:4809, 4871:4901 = 0.92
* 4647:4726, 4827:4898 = 0.90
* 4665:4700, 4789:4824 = 1.01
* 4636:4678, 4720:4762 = 1.04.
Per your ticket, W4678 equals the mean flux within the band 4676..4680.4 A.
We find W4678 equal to 9.49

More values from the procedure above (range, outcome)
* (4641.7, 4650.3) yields 9.41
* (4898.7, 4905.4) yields 9.31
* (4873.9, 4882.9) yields 8.99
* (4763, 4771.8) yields 9.46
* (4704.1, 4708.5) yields 9.49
